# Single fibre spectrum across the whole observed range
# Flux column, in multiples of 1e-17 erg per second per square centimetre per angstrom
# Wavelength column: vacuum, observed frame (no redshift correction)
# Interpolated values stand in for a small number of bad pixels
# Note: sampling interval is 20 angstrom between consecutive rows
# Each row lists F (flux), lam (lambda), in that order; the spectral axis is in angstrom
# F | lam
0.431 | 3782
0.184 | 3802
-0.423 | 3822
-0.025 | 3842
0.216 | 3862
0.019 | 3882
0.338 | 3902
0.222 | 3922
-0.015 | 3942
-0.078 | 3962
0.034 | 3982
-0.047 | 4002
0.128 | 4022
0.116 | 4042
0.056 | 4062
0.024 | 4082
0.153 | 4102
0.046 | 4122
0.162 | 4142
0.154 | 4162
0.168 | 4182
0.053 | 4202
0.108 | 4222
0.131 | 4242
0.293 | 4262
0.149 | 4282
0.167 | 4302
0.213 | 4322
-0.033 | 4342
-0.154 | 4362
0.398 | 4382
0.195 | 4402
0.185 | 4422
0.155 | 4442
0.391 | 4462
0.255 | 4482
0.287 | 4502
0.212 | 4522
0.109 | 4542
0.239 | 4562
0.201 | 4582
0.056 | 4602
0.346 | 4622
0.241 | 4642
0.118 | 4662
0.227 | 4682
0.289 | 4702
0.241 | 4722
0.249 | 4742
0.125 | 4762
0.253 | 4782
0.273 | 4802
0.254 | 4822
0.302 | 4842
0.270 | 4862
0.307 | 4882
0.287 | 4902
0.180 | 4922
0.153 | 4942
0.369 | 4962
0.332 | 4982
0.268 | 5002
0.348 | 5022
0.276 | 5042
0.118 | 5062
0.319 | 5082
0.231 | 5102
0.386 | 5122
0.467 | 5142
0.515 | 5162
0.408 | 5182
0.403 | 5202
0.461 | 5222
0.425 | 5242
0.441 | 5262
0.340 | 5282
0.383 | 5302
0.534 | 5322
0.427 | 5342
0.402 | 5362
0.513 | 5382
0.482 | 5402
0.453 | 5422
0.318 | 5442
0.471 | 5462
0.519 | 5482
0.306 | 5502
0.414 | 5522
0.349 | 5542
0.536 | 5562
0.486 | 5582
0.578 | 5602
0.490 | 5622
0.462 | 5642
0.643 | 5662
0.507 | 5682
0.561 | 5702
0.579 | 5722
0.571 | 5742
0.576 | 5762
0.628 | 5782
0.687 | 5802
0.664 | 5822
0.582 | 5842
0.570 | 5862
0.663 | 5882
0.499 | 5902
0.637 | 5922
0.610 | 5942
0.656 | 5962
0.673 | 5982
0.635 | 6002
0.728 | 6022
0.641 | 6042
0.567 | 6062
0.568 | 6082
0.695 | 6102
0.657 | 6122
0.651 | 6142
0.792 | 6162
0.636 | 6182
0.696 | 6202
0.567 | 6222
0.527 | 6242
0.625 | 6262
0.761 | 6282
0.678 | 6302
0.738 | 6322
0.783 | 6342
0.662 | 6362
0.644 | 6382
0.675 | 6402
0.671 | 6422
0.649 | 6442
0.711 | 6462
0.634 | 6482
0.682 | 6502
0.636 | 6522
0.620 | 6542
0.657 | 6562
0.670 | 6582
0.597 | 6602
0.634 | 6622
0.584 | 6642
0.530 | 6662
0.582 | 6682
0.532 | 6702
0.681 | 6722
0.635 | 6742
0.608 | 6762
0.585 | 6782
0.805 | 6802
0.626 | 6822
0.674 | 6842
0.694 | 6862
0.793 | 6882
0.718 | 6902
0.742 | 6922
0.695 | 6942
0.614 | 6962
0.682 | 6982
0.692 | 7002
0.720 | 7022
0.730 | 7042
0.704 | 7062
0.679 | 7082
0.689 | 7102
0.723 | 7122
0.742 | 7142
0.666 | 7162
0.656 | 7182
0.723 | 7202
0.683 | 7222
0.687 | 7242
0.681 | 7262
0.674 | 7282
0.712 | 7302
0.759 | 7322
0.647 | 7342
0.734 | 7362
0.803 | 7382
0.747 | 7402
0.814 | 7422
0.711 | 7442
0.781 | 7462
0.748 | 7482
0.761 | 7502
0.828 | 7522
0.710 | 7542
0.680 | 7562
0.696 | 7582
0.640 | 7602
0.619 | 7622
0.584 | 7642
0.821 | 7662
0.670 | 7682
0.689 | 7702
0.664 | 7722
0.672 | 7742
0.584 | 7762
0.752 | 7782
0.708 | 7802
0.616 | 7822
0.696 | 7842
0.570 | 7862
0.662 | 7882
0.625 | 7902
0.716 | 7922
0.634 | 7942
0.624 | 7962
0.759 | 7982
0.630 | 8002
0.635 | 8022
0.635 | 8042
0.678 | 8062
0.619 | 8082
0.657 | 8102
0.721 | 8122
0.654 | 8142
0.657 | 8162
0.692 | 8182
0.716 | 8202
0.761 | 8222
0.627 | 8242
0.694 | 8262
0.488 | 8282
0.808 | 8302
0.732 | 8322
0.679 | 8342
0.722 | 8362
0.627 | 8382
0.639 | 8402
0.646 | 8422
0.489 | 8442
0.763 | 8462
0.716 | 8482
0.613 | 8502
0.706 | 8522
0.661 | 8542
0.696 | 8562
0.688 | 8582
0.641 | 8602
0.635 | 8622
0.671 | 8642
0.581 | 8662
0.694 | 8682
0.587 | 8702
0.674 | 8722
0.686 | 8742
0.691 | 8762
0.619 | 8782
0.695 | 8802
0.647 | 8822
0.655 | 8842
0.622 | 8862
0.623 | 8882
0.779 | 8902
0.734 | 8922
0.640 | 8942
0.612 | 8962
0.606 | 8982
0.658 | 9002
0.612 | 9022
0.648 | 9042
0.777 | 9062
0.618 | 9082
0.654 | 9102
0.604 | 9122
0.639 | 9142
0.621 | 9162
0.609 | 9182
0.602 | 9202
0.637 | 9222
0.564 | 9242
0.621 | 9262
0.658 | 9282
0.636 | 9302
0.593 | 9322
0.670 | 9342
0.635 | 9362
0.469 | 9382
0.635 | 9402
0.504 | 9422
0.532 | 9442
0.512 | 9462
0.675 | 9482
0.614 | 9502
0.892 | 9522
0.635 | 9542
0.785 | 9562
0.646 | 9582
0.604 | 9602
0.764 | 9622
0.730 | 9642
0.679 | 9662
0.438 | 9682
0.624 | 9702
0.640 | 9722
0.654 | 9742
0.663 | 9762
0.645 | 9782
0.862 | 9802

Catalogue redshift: 0.29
